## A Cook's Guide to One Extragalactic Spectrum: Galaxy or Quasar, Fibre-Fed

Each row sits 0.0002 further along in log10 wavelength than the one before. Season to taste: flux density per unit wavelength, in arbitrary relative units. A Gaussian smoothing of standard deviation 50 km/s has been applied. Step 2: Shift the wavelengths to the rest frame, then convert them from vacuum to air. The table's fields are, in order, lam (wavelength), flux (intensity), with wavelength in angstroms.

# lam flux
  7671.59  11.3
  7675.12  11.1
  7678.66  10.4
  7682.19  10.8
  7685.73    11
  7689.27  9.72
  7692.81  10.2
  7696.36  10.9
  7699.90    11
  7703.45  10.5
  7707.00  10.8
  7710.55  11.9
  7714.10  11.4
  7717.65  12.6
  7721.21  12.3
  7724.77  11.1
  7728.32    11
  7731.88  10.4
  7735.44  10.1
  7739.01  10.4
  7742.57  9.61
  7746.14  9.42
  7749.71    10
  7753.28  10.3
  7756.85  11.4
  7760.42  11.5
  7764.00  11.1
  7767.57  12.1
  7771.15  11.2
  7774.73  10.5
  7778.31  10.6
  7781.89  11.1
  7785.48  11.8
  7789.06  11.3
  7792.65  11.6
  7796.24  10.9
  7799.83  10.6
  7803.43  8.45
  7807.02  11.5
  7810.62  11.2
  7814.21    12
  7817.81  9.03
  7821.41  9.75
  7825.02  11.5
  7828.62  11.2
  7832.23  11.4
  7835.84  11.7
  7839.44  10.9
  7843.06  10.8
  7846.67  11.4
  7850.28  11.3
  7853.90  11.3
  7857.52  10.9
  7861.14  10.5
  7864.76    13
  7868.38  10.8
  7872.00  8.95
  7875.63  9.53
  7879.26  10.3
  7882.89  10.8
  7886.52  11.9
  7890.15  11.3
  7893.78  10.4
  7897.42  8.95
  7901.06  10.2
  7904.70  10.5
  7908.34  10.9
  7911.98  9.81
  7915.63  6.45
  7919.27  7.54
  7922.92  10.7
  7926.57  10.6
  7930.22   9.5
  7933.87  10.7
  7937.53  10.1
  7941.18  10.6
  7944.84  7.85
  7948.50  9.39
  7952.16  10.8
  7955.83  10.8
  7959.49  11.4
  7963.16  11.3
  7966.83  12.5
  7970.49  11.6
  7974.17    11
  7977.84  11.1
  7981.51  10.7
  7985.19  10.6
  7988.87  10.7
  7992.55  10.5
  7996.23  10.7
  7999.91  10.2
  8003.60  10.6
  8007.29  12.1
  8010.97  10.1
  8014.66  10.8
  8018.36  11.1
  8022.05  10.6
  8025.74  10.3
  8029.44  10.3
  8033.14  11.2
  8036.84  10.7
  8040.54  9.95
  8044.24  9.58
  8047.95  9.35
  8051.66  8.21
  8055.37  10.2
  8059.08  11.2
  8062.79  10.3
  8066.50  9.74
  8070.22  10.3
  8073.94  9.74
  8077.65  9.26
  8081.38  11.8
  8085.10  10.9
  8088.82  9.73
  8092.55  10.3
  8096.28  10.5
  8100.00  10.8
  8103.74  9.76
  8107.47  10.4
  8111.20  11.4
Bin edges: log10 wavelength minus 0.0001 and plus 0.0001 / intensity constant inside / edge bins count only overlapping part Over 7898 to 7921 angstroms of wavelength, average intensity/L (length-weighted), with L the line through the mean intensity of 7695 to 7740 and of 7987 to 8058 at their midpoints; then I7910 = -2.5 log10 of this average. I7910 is 0.16 mag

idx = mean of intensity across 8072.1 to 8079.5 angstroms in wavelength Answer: 9.51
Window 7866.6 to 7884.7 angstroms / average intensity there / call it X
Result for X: 10.1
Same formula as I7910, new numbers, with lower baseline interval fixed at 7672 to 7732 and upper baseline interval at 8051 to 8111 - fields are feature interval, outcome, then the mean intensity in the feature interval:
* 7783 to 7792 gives -0.06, 11.5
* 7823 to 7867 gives -0.06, 11.3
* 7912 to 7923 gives 0.29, 8.1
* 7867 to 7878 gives 0.10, 9.74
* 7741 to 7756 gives 0.10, 9.93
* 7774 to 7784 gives 0.01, 10.8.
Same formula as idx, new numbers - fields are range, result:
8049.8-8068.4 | 9.93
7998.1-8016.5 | 10.8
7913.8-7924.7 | 8.22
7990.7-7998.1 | 10.6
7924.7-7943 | 10.3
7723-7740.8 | 10.6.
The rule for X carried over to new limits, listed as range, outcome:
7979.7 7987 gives 10.6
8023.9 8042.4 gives 10.5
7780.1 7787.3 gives 11.5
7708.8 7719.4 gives 12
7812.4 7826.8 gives 10.6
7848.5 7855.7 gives 11.3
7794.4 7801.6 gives 10.8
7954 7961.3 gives 11.1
